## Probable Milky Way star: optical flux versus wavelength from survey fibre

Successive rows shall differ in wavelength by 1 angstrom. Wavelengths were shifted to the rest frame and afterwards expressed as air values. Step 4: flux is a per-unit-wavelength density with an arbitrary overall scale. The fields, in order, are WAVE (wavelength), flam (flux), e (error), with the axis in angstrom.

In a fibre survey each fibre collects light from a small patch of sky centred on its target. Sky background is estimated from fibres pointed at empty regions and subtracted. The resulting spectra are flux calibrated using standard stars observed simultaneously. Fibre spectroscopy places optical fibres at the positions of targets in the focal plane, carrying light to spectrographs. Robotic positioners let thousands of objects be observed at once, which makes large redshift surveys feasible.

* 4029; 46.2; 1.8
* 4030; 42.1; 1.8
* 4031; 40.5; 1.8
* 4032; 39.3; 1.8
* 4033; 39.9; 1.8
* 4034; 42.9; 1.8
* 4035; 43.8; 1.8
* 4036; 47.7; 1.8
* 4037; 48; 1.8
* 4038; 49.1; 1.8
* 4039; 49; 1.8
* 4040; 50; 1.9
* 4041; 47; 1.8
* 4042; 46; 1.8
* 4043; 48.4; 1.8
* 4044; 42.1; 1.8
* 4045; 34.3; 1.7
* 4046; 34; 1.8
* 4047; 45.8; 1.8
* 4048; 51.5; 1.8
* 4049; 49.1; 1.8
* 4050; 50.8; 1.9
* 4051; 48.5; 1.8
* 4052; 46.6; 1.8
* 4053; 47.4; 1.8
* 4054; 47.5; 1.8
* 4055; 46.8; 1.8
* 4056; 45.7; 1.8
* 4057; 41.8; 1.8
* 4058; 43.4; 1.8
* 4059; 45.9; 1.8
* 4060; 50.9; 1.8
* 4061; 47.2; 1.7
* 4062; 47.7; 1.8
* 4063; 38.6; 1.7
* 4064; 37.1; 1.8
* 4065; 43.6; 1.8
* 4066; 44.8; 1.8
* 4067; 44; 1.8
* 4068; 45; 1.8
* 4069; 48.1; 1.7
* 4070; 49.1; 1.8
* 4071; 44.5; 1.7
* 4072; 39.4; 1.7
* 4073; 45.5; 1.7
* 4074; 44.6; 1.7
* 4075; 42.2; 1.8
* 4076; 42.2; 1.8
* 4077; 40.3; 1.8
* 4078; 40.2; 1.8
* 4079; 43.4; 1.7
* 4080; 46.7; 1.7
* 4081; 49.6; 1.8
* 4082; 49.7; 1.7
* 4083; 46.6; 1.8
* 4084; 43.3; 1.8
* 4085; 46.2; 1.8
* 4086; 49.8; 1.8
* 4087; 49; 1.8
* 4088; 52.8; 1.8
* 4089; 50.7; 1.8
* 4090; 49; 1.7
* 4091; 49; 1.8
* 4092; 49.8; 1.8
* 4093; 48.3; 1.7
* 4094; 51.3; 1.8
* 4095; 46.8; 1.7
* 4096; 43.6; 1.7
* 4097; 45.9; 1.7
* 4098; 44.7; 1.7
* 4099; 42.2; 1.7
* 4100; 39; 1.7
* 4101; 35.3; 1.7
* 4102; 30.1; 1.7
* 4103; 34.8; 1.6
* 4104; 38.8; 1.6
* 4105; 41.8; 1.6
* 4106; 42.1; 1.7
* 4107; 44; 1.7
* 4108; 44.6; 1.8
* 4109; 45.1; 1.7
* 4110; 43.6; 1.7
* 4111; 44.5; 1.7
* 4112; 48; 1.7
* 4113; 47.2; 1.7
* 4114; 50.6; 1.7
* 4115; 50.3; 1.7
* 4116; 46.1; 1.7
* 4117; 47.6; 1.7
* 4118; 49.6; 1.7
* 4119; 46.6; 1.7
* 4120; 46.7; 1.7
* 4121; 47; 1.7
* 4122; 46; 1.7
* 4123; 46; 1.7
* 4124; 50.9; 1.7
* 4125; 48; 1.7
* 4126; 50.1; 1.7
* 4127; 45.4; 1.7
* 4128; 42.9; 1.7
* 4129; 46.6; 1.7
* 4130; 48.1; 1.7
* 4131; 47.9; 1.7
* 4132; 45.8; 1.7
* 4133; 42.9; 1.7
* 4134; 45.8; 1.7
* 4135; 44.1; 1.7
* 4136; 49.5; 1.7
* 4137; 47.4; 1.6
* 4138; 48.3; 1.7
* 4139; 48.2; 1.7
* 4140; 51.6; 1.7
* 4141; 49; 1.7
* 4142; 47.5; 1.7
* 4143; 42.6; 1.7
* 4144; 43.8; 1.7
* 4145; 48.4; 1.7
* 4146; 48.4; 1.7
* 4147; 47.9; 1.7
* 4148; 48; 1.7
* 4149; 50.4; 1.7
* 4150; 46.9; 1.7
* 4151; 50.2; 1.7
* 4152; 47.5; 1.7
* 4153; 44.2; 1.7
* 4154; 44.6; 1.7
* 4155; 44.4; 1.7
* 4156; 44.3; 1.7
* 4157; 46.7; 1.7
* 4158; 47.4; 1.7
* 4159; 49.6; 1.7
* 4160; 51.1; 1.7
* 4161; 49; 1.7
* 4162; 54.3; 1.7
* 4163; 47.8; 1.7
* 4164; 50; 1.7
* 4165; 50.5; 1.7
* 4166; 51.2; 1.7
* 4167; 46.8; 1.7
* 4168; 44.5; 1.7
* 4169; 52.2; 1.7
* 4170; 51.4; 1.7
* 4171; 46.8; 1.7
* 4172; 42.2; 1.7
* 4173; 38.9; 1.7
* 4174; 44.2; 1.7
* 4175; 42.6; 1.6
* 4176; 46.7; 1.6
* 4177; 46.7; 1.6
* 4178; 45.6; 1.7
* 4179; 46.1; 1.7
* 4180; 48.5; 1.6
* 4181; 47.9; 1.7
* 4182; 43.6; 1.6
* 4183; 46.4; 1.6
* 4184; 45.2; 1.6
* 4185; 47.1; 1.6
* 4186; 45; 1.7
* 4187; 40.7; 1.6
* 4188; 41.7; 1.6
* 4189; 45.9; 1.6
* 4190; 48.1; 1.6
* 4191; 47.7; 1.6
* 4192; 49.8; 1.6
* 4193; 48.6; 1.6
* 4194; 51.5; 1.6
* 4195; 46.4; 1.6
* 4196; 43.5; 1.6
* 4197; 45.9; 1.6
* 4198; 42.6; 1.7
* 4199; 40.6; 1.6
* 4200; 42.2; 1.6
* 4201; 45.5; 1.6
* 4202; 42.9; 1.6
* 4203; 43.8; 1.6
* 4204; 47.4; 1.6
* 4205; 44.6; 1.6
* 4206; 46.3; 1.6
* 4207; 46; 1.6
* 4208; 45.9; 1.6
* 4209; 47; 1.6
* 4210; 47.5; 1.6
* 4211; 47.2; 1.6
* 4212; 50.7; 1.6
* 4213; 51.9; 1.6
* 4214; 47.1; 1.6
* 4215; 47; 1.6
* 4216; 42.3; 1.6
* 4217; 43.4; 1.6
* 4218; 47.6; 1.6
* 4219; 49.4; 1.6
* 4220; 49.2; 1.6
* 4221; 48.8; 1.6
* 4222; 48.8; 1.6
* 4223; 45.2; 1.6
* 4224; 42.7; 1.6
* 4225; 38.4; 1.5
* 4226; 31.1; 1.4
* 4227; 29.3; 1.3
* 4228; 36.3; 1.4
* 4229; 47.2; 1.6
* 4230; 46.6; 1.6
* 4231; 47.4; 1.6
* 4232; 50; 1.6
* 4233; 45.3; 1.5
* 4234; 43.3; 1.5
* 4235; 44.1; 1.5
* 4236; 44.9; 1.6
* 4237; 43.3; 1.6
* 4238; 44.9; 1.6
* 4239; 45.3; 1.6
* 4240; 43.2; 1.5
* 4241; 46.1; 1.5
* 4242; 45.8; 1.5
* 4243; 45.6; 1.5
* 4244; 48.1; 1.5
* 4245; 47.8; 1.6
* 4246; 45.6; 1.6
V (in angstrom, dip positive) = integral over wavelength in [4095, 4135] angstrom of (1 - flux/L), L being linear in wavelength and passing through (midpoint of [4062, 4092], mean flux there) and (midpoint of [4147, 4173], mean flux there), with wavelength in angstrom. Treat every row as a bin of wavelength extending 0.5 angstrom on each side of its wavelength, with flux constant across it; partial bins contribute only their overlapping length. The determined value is 1.5 angstrom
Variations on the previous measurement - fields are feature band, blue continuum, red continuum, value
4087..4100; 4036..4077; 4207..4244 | -0.7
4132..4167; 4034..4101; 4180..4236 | -1.7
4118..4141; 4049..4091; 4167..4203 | -0.7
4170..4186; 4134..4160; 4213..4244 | 0.3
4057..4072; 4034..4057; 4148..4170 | 0.6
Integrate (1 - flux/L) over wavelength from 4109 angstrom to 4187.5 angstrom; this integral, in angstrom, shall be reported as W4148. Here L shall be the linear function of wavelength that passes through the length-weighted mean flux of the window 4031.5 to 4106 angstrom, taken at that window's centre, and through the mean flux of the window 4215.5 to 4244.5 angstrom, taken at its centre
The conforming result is -4.26 angstrom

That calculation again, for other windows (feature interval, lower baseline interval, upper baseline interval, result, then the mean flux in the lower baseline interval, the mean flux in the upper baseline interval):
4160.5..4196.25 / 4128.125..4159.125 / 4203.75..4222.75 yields 0.20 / 47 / 47.2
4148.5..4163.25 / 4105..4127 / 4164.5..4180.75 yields -0.40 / 46.7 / 46.6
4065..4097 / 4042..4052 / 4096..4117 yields -1.71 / 45.1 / 43.1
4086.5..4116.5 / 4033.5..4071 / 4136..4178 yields 0.97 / 45.6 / 47.4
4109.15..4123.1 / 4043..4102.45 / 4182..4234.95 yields -0.61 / 45.1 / 45.2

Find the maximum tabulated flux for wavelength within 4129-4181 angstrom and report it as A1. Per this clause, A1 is 54.3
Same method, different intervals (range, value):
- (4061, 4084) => 49.7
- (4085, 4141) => 52.8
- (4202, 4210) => 47.5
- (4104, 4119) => 50.6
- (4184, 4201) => 51.5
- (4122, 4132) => 50.9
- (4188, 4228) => 51.9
